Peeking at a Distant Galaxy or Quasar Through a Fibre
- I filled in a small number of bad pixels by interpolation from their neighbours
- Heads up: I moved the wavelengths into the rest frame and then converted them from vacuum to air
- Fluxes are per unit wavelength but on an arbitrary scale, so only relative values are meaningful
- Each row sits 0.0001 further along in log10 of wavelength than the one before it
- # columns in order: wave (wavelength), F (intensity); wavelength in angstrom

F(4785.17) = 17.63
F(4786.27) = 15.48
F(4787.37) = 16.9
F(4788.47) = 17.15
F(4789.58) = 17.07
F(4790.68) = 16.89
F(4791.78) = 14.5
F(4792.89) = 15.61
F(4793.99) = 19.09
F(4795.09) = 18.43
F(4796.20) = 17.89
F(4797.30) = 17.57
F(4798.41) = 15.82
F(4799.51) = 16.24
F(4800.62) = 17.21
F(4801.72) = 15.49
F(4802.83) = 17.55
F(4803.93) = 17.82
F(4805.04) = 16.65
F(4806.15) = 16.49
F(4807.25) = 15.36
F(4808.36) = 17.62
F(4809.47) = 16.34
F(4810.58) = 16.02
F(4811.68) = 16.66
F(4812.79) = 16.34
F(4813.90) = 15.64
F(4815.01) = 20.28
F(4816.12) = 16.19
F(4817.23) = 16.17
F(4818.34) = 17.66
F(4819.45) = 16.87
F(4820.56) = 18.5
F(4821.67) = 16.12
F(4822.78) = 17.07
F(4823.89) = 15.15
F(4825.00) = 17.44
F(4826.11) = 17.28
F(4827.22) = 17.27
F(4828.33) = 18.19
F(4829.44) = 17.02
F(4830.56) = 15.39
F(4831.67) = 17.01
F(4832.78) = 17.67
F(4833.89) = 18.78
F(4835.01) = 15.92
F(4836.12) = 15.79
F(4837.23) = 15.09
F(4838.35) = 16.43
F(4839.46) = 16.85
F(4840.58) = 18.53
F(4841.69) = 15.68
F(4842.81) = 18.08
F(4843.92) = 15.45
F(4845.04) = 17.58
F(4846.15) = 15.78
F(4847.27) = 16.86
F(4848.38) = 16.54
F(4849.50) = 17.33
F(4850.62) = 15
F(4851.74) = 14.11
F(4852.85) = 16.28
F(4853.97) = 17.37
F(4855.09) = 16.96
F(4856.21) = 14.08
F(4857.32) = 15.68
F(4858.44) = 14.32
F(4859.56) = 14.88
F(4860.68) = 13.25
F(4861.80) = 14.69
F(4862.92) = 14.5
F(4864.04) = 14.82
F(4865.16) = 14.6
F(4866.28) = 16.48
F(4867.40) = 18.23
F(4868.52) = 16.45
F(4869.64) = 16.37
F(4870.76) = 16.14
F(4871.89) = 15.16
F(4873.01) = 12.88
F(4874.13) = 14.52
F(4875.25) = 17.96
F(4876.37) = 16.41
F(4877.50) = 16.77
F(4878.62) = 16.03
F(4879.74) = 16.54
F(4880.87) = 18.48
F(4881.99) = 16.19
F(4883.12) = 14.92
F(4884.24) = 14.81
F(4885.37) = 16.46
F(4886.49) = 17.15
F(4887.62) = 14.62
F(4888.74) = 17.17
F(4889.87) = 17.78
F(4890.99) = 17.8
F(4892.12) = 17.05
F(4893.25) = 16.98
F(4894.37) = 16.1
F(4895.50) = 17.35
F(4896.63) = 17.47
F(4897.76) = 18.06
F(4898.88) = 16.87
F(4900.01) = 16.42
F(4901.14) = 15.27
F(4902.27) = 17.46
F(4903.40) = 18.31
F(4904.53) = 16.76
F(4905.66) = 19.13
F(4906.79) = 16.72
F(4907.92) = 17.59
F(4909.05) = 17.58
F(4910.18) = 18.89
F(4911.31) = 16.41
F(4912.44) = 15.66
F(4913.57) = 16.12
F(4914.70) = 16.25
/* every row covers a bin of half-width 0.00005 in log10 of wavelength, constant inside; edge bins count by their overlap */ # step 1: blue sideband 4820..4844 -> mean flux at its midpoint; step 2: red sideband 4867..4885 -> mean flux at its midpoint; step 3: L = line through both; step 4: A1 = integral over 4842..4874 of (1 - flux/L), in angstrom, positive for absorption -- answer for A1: 1.4 angstrom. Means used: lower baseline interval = 16.9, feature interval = 15.7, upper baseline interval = 16.1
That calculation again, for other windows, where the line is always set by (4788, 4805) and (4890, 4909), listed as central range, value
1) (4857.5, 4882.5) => 2.1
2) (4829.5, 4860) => 1.4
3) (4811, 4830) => 0.0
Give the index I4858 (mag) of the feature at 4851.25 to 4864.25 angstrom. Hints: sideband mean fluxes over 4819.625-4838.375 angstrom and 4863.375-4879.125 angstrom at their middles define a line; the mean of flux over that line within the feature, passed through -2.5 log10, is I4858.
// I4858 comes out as 0.08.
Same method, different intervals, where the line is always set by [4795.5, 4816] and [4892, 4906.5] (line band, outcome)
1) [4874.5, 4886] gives 0.043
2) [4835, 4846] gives 0.026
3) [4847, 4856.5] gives 0.059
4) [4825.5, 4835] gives -0.021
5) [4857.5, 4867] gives 0.153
